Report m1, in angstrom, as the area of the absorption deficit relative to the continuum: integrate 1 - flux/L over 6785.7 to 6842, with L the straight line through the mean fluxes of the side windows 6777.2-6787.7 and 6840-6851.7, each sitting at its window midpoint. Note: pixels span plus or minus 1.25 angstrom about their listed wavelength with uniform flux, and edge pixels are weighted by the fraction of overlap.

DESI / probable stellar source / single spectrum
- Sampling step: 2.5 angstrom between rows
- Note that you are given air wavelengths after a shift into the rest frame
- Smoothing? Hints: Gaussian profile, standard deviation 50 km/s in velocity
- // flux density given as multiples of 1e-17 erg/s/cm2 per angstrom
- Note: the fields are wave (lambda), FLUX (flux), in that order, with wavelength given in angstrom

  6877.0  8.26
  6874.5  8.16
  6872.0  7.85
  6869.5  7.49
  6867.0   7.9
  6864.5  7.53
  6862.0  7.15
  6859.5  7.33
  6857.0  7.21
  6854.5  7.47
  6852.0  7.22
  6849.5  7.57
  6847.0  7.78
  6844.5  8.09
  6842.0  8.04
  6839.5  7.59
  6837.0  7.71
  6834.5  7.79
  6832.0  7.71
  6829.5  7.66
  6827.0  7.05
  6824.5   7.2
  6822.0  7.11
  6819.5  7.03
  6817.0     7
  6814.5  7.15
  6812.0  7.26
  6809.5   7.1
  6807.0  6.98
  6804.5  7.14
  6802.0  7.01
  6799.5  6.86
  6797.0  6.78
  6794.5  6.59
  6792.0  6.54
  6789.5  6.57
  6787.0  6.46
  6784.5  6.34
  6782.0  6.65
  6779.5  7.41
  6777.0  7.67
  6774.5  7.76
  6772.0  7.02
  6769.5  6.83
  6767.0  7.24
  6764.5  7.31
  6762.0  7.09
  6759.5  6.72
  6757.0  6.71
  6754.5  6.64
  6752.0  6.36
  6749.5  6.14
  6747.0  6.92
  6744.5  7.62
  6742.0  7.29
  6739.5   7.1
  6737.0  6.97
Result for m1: 1.4 angstrom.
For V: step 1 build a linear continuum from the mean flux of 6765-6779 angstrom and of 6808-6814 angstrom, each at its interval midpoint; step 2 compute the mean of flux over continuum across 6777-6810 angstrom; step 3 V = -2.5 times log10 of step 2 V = 0.06 mag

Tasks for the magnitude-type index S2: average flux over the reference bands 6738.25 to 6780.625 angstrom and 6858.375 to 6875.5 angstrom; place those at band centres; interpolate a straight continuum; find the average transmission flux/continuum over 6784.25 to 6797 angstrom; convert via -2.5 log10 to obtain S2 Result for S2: 0.107 mag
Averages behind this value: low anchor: 7.05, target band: 6.54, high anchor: 7.62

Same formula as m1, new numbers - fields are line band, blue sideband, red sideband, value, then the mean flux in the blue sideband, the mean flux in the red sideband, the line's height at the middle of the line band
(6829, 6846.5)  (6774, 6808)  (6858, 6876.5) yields -1.1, 6.89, 7.65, 7.36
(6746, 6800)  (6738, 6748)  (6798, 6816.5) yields 2.3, 7.23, 7.06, 7.15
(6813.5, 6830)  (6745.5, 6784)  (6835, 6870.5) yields 0.5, 6.96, 7.58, 7.36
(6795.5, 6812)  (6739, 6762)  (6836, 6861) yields 0.6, 6.84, 7.6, 7.25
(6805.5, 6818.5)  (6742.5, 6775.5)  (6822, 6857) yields 0.5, 6.95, 7.57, 7.36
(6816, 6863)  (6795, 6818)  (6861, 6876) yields -0.5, 7.02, 7.7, 7.38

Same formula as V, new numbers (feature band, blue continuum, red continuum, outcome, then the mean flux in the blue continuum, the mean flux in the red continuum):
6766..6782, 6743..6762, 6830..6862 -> -0.048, 6.76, 7.61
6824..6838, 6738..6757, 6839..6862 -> -0.015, 6.86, 7.57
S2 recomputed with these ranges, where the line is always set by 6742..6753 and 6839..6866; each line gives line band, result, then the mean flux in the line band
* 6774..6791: 0.02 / 6.94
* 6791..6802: 0.07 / 6.73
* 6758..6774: -0.02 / 7.06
